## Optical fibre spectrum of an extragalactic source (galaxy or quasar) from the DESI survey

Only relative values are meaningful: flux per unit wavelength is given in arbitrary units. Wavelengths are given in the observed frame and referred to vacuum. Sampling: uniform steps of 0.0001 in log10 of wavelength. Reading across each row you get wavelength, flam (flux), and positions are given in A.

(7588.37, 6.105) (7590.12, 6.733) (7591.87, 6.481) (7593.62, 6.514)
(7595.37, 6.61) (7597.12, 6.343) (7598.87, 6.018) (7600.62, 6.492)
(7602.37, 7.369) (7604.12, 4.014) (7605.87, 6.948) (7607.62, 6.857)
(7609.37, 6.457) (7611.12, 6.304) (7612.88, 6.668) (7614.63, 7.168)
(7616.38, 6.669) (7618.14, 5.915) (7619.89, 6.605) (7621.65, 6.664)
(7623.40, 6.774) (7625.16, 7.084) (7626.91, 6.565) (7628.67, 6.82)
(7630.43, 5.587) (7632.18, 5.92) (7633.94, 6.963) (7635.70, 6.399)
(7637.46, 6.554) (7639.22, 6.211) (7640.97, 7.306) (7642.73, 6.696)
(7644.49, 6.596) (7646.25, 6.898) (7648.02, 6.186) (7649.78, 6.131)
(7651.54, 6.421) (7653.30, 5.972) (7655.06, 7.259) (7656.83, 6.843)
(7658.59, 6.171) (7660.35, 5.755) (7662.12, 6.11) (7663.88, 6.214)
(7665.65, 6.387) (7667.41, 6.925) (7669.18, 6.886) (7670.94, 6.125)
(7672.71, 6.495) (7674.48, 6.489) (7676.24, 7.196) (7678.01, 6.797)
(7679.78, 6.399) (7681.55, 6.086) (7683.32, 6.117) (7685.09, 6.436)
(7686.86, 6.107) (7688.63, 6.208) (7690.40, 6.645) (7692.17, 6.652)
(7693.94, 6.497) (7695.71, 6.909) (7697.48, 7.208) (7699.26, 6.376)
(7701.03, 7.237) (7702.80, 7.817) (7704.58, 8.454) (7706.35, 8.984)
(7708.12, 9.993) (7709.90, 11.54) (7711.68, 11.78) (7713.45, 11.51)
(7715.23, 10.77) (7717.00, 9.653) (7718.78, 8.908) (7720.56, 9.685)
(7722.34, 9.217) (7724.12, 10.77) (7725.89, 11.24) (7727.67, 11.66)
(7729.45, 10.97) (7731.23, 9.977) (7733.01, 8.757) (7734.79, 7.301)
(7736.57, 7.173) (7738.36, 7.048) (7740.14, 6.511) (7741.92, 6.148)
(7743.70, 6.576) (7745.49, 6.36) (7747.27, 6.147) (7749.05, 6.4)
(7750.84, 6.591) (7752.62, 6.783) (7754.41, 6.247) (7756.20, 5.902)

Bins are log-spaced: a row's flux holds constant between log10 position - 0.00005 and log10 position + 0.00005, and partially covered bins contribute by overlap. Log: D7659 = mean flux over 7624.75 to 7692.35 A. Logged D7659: 6.47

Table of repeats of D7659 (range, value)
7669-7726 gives 8.01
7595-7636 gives 6.47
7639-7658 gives 6.6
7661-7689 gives 6.43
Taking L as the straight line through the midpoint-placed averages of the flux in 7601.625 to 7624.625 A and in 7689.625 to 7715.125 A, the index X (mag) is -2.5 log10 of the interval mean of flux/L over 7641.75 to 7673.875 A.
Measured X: 0.16 mag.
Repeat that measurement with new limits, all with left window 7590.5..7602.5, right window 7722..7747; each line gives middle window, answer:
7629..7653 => 0.110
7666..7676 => 0.145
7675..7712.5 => 0.061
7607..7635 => 0.047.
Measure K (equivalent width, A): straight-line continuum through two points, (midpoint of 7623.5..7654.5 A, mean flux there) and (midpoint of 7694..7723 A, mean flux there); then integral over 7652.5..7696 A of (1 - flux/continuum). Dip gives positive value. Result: 7.3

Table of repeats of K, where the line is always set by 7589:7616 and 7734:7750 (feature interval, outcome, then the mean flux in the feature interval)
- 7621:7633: 0.0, 6.49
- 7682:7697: 0.2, 6.46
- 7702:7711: -3.9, 9.42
